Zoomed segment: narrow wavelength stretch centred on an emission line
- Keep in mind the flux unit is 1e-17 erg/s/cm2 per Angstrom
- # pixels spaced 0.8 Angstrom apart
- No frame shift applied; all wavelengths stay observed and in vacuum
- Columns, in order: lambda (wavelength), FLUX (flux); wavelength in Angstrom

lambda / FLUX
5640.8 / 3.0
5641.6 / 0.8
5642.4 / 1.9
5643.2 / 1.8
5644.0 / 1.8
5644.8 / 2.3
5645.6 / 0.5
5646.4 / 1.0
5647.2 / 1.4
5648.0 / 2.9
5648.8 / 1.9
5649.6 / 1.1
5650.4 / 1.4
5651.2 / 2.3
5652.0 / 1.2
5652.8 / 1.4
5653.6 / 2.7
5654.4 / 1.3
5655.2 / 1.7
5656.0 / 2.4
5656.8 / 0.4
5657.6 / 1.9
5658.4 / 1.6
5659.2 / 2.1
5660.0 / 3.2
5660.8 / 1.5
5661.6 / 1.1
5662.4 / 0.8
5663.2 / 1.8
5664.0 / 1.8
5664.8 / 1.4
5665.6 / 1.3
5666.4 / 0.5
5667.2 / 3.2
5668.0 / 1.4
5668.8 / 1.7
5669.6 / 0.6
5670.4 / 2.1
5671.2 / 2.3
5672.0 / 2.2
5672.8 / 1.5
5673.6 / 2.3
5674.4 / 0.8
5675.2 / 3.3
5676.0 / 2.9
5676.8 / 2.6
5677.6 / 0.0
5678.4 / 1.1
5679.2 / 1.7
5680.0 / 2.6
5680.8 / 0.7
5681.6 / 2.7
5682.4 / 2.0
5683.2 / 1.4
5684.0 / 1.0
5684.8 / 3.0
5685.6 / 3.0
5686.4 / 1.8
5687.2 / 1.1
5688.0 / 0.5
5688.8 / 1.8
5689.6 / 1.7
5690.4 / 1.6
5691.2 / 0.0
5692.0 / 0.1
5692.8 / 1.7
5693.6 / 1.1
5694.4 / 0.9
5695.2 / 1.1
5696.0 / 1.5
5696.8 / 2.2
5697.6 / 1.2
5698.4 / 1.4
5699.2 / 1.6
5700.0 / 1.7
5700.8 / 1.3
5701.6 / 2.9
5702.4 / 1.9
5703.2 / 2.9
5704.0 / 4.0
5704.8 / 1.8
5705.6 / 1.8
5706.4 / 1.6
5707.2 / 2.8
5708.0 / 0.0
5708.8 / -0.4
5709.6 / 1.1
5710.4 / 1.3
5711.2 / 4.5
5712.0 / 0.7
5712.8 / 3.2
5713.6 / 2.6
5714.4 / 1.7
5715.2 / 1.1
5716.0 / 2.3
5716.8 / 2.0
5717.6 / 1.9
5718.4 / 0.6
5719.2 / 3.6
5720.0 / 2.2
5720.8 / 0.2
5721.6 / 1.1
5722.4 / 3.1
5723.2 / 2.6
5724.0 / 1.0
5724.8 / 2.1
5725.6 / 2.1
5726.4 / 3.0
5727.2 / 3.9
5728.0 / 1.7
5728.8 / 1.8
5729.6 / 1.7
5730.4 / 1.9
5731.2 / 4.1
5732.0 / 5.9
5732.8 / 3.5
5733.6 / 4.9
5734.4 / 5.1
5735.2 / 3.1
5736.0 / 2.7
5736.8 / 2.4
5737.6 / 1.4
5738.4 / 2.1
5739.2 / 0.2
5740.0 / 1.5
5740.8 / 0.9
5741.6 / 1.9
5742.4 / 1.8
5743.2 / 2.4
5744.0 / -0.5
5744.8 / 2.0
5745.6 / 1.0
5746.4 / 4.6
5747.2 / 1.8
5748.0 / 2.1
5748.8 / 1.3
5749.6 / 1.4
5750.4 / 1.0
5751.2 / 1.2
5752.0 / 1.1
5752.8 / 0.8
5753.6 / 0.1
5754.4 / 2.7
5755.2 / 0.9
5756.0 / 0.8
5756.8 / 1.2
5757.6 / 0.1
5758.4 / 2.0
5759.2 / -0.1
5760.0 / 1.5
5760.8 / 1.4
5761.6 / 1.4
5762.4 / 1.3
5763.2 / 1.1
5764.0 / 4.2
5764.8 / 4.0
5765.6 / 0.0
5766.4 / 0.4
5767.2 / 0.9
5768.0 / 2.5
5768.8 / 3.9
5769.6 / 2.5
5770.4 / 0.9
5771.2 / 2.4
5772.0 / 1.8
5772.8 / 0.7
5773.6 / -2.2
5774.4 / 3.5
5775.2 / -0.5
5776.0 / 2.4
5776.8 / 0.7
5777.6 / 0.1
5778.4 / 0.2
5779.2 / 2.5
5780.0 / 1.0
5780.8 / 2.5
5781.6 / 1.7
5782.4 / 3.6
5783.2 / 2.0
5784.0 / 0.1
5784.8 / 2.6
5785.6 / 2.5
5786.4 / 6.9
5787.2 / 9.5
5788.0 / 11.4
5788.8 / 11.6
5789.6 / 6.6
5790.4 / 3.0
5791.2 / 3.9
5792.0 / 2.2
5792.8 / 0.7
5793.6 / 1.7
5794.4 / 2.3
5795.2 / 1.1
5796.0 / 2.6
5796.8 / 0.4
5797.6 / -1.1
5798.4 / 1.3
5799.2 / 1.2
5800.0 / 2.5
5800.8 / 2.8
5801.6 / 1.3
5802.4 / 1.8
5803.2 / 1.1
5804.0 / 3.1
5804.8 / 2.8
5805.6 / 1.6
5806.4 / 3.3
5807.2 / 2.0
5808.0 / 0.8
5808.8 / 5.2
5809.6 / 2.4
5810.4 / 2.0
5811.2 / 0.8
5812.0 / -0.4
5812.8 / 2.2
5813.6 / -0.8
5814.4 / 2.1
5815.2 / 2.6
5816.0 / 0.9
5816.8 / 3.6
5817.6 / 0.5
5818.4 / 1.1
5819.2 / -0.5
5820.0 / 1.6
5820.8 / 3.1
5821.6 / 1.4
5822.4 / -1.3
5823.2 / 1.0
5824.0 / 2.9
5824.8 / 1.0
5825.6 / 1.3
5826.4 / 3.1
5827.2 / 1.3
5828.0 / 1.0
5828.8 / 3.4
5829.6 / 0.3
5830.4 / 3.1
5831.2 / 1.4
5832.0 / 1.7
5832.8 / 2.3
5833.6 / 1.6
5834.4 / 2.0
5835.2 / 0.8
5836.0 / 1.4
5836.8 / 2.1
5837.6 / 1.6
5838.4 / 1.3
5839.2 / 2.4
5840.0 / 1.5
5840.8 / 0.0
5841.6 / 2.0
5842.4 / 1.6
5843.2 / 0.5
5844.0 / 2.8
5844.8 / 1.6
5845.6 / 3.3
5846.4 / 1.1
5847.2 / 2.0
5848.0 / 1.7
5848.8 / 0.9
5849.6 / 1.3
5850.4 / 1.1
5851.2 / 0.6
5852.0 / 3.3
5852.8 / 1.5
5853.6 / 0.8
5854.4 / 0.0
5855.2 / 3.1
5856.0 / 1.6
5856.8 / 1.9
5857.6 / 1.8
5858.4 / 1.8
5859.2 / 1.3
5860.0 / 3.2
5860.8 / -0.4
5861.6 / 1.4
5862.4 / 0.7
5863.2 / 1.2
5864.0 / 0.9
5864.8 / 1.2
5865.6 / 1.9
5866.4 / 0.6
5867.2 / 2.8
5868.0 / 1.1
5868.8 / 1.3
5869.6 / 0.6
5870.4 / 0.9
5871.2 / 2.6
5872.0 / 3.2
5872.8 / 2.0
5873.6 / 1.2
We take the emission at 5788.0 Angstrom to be [O III] 5007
